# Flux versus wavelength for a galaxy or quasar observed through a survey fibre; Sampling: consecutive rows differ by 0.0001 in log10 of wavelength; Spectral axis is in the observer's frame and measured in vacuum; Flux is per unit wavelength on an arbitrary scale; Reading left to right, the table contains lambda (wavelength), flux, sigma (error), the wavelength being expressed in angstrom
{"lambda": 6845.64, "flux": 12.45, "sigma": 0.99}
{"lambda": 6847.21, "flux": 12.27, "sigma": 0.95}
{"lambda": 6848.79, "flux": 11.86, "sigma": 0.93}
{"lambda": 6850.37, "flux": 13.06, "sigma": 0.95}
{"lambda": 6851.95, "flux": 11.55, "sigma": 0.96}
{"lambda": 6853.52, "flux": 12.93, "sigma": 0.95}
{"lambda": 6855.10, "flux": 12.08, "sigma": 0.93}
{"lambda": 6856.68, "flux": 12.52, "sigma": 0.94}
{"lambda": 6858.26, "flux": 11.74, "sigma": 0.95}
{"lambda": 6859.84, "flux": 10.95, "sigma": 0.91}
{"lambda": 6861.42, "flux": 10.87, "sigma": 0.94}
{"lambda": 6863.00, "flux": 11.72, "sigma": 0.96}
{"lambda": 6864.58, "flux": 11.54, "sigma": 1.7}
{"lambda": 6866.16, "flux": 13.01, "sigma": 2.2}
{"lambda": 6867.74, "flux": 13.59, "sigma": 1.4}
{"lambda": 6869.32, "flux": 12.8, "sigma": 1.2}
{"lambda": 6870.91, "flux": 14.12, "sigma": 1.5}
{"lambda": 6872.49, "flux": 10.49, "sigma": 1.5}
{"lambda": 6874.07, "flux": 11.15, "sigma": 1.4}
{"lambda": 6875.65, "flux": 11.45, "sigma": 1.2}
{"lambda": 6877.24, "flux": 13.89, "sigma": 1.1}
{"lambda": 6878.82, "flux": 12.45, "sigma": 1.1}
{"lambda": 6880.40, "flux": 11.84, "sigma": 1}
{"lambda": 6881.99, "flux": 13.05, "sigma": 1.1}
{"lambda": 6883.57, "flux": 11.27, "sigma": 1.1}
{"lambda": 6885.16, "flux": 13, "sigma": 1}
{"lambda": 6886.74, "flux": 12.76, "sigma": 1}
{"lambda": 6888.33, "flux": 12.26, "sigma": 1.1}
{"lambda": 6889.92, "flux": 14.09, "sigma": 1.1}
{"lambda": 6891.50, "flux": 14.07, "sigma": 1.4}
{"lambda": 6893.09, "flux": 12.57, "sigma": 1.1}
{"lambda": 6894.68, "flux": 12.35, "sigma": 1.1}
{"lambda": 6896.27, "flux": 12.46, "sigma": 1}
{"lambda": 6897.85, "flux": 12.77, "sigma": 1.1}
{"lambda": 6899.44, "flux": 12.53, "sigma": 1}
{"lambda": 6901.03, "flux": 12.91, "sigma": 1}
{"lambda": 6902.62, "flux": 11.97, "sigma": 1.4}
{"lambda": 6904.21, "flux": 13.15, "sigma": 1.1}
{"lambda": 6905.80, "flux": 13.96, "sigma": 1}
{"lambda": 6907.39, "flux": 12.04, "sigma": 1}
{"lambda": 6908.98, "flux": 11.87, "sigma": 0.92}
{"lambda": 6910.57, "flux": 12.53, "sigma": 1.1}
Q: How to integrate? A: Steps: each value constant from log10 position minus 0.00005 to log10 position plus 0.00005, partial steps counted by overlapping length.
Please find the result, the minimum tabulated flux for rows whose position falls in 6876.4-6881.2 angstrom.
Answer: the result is 11.84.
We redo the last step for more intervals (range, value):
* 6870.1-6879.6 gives 10.49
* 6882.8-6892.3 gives 11.27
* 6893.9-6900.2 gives 12.35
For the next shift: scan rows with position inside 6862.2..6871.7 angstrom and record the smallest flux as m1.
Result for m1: 11.54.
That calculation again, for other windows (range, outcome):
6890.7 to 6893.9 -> 12.57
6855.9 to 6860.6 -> 10.95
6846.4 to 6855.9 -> 11.55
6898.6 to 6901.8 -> 12.53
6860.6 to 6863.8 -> 10.87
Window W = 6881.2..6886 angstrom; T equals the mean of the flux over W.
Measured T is 12.5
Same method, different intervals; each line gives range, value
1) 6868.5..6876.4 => 12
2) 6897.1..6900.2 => 12.6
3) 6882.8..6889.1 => 12.3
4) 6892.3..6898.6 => 12.5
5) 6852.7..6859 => 12.3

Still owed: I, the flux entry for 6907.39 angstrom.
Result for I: 12.04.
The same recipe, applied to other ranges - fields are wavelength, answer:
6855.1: 12.08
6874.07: 11.15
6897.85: 12.77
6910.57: 12.53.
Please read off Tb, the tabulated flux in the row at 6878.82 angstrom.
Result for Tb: 12.45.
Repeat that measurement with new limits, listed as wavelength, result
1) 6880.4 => 11.84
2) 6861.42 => 10.87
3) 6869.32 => 12.8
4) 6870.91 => 14.12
